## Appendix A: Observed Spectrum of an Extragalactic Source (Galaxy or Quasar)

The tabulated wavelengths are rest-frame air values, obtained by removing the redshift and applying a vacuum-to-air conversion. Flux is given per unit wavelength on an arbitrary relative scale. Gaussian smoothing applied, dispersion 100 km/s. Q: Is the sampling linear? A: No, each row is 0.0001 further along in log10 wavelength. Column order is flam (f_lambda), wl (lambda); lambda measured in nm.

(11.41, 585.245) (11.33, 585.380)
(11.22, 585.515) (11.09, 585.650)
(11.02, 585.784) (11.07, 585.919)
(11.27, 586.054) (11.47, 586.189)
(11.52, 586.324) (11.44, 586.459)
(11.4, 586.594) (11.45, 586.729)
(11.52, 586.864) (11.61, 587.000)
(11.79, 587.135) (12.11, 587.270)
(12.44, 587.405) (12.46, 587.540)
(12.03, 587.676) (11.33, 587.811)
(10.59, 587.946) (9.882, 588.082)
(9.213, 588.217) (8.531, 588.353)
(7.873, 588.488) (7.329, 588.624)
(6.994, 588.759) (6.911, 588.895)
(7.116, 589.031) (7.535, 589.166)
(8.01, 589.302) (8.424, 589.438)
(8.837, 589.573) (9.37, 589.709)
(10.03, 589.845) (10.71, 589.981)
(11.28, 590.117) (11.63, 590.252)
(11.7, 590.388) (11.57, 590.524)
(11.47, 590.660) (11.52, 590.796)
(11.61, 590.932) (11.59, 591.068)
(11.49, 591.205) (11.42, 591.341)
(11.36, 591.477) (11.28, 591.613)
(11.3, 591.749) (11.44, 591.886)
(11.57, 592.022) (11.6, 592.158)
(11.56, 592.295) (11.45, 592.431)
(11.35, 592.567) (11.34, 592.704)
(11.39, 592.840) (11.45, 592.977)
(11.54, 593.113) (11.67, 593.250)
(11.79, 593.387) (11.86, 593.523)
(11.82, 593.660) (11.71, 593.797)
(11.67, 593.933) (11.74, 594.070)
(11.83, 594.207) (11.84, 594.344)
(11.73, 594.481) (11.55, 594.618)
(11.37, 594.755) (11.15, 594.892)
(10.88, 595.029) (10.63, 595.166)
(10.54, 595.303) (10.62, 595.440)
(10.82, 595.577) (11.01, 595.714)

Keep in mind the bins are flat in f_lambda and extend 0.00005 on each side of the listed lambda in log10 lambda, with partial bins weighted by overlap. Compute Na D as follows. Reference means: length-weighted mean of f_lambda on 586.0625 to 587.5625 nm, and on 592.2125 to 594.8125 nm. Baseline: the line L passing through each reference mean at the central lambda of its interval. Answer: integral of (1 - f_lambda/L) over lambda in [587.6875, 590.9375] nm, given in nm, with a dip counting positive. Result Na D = 0.59 nm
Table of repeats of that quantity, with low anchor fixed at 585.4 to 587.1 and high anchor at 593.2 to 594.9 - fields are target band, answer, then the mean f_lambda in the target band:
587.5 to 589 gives 0.28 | 9.26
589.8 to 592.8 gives 0.05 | 11.4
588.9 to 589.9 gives 0.27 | 8.36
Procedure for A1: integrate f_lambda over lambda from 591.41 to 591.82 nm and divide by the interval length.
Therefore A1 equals 11.3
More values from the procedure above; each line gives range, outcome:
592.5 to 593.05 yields 11.4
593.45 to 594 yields 11.8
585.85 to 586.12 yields 11.2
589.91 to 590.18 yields 11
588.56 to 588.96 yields 7.08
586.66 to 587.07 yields 11.5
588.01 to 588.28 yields 9.56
